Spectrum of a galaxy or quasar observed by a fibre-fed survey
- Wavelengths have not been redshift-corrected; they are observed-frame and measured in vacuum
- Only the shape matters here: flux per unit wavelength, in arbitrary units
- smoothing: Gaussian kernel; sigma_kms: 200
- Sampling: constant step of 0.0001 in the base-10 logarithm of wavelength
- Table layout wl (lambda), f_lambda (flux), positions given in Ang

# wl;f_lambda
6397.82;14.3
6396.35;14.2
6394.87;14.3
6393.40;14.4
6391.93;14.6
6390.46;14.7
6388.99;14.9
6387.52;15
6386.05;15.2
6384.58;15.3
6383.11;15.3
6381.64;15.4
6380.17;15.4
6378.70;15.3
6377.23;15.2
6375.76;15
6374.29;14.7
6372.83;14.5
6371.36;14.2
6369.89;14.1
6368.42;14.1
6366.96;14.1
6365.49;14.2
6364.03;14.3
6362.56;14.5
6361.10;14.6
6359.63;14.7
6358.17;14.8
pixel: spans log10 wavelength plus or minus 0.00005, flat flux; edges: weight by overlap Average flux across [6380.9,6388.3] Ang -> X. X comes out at 15.2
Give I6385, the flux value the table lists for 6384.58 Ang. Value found 15.3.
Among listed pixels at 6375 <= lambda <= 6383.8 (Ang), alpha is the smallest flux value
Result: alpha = 15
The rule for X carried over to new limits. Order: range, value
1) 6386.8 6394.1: 14.7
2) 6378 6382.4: 15.4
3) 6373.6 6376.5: 14.8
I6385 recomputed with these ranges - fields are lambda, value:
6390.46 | 14.7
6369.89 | 14.1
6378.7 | 15.3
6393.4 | 14.4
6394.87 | 14.3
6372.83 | 14.5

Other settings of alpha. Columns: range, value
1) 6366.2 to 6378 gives 14.1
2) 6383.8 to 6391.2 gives 14.7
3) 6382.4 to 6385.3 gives 15.3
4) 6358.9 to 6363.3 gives 14.5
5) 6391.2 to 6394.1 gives 14.4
